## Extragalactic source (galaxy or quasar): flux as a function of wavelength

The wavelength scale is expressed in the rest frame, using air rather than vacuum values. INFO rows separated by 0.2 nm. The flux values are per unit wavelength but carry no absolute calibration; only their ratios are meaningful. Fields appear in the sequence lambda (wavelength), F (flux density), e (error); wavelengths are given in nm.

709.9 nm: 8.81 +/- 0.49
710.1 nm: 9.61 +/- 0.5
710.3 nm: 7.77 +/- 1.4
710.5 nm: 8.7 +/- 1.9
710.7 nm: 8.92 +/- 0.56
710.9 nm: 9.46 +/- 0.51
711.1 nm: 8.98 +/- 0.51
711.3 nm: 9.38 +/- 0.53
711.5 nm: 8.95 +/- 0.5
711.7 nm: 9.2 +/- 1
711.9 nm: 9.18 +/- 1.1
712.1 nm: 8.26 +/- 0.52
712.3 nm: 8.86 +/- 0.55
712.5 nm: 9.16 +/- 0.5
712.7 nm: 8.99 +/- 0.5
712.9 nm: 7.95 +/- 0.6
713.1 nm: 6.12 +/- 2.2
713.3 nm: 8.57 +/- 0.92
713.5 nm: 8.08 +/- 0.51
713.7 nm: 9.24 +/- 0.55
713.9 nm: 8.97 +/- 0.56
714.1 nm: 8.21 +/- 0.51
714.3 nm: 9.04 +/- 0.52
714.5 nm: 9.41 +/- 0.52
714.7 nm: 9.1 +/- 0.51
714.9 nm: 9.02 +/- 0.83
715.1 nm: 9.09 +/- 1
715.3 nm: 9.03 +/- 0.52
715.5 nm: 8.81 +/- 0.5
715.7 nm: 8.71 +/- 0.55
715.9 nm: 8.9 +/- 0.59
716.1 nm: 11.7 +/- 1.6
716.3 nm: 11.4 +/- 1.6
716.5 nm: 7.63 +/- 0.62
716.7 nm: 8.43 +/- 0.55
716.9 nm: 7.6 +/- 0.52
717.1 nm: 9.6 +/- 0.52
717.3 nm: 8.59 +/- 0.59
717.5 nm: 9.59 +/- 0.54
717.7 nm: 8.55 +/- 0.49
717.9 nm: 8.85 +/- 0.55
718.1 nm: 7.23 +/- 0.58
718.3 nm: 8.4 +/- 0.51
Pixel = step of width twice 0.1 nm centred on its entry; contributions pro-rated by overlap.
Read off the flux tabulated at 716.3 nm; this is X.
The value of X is 11.4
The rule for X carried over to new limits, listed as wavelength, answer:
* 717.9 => 8.85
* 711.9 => 9.18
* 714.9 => 9.02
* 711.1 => 8.98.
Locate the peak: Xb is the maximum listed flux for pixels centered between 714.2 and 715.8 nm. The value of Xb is 9.41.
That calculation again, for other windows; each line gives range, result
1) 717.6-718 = 8.85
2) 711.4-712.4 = 9.2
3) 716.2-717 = 11.4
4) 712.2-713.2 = 9.16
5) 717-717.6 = 9.6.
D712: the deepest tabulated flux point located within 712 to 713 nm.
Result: 7.95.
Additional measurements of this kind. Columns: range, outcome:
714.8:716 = 8.71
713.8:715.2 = 8.21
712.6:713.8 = 6.12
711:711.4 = 8.98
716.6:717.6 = 7.6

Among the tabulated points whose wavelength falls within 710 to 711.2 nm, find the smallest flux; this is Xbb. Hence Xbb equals 7.77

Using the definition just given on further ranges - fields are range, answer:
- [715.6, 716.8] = 7.63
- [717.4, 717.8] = 8.55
